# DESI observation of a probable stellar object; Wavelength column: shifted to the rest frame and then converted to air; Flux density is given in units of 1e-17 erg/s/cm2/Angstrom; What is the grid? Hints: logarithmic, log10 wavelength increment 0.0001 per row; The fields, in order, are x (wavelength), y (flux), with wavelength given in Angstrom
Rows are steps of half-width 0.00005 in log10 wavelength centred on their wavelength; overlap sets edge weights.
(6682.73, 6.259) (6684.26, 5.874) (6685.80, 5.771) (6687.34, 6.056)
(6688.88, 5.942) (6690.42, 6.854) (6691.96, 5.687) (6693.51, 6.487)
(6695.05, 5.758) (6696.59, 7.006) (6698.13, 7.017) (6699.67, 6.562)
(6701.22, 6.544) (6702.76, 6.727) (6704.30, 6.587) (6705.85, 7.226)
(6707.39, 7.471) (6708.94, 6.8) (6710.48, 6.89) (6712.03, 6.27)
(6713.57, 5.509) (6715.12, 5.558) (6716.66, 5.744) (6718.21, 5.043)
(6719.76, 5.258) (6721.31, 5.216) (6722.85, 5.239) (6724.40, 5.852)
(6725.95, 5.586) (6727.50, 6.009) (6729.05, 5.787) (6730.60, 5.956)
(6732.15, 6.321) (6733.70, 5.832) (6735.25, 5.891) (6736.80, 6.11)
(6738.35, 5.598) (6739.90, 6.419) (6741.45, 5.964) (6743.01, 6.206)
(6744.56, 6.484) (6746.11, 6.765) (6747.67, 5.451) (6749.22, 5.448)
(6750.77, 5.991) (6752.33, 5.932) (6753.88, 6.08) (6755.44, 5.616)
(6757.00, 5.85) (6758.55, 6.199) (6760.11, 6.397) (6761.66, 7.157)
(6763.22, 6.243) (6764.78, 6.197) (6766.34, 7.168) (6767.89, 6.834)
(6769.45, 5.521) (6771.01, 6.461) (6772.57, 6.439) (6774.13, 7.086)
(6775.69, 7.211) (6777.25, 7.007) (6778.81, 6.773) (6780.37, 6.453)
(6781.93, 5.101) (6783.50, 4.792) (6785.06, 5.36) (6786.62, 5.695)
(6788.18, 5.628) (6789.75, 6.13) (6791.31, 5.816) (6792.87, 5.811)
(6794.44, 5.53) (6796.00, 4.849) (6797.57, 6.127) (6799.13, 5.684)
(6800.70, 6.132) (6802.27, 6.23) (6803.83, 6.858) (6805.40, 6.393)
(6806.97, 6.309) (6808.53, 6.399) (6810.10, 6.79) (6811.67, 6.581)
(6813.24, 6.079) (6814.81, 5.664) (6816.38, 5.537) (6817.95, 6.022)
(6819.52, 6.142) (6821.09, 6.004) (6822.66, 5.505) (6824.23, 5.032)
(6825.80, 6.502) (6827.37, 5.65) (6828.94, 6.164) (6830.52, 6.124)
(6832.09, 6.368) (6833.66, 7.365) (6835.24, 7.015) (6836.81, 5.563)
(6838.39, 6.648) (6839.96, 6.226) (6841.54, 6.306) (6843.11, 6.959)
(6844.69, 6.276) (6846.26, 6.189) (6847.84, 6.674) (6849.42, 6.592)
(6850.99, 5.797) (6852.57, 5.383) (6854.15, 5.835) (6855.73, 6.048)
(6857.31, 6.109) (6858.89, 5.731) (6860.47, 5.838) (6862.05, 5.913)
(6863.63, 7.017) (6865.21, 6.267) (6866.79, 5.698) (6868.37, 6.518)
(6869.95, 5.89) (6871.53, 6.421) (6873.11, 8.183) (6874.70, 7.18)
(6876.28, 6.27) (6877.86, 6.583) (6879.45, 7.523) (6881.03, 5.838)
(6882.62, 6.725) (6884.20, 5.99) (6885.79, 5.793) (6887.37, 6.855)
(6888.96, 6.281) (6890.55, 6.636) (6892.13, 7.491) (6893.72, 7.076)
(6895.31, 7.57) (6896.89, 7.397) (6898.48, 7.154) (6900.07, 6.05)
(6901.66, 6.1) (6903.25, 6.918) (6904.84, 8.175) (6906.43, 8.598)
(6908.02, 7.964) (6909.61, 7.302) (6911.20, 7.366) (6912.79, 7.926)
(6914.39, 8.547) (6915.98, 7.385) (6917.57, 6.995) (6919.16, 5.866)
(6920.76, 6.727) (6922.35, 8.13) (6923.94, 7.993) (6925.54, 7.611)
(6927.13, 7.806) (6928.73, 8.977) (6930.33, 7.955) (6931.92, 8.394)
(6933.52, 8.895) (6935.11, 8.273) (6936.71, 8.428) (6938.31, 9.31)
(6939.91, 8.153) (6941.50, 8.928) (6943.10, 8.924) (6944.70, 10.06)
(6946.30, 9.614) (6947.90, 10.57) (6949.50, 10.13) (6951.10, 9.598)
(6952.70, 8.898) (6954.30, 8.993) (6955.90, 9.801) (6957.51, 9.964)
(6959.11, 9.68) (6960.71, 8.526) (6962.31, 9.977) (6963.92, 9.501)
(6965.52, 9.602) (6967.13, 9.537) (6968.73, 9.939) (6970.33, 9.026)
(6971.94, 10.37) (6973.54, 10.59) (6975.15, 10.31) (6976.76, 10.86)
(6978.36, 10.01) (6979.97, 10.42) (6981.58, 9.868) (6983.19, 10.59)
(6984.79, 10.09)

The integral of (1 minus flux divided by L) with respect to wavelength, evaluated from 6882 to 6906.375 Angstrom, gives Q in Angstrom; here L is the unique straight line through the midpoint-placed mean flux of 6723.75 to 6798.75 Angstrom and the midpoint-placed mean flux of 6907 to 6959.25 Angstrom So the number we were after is 3.34 Angstrom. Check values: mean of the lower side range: 6.06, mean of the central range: 6.87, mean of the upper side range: 8.51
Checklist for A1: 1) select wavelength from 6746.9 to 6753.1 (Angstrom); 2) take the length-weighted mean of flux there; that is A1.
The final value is 5.71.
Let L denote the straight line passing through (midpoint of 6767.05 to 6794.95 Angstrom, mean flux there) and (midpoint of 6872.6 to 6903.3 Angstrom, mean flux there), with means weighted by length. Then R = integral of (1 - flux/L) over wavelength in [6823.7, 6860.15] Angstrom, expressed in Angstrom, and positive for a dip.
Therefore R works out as 1.5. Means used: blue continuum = 6.1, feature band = 6.2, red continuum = 6.76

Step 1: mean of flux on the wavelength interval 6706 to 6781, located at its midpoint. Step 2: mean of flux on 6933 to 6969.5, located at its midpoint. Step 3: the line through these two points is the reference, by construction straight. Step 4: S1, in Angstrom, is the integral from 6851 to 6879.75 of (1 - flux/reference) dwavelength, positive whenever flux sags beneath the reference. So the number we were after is 6.2 Angstrom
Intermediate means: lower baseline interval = 6.16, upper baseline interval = 9.36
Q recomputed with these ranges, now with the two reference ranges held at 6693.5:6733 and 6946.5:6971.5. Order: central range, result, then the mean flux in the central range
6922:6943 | 1.89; 8.4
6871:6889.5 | 4.02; 6.64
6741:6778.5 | 2.67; 6.33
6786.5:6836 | 9.60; 6.07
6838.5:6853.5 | 3.25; 6.28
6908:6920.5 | 2.25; 7.35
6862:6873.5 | 2.57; 6.47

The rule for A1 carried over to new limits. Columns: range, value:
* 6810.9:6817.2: 5.96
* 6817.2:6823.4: 5.92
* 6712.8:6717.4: 5.61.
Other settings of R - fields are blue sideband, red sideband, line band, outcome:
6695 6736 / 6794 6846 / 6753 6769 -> -0.5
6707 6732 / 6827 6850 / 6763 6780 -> -1.5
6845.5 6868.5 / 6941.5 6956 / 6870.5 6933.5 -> 4.4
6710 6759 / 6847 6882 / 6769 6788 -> -0.4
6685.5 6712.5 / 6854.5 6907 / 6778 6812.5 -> 3.3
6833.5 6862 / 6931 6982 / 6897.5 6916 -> 1.3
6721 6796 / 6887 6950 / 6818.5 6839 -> 2.1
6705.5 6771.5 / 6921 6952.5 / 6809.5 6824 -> 2.3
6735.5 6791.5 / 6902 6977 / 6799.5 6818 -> 1.6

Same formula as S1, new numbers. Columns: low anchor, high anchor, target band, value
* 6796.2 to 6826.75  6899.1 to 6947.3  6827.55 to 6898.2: 4.97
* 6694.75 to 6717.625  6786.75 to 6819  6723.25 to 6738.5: 1.19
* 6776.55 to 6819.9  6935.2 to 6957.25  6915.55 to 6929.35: 2.05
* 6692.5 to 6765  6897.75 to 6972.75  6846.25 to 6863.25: 3.51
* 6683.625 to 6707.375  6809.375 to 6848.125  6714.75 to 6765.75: 3.48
